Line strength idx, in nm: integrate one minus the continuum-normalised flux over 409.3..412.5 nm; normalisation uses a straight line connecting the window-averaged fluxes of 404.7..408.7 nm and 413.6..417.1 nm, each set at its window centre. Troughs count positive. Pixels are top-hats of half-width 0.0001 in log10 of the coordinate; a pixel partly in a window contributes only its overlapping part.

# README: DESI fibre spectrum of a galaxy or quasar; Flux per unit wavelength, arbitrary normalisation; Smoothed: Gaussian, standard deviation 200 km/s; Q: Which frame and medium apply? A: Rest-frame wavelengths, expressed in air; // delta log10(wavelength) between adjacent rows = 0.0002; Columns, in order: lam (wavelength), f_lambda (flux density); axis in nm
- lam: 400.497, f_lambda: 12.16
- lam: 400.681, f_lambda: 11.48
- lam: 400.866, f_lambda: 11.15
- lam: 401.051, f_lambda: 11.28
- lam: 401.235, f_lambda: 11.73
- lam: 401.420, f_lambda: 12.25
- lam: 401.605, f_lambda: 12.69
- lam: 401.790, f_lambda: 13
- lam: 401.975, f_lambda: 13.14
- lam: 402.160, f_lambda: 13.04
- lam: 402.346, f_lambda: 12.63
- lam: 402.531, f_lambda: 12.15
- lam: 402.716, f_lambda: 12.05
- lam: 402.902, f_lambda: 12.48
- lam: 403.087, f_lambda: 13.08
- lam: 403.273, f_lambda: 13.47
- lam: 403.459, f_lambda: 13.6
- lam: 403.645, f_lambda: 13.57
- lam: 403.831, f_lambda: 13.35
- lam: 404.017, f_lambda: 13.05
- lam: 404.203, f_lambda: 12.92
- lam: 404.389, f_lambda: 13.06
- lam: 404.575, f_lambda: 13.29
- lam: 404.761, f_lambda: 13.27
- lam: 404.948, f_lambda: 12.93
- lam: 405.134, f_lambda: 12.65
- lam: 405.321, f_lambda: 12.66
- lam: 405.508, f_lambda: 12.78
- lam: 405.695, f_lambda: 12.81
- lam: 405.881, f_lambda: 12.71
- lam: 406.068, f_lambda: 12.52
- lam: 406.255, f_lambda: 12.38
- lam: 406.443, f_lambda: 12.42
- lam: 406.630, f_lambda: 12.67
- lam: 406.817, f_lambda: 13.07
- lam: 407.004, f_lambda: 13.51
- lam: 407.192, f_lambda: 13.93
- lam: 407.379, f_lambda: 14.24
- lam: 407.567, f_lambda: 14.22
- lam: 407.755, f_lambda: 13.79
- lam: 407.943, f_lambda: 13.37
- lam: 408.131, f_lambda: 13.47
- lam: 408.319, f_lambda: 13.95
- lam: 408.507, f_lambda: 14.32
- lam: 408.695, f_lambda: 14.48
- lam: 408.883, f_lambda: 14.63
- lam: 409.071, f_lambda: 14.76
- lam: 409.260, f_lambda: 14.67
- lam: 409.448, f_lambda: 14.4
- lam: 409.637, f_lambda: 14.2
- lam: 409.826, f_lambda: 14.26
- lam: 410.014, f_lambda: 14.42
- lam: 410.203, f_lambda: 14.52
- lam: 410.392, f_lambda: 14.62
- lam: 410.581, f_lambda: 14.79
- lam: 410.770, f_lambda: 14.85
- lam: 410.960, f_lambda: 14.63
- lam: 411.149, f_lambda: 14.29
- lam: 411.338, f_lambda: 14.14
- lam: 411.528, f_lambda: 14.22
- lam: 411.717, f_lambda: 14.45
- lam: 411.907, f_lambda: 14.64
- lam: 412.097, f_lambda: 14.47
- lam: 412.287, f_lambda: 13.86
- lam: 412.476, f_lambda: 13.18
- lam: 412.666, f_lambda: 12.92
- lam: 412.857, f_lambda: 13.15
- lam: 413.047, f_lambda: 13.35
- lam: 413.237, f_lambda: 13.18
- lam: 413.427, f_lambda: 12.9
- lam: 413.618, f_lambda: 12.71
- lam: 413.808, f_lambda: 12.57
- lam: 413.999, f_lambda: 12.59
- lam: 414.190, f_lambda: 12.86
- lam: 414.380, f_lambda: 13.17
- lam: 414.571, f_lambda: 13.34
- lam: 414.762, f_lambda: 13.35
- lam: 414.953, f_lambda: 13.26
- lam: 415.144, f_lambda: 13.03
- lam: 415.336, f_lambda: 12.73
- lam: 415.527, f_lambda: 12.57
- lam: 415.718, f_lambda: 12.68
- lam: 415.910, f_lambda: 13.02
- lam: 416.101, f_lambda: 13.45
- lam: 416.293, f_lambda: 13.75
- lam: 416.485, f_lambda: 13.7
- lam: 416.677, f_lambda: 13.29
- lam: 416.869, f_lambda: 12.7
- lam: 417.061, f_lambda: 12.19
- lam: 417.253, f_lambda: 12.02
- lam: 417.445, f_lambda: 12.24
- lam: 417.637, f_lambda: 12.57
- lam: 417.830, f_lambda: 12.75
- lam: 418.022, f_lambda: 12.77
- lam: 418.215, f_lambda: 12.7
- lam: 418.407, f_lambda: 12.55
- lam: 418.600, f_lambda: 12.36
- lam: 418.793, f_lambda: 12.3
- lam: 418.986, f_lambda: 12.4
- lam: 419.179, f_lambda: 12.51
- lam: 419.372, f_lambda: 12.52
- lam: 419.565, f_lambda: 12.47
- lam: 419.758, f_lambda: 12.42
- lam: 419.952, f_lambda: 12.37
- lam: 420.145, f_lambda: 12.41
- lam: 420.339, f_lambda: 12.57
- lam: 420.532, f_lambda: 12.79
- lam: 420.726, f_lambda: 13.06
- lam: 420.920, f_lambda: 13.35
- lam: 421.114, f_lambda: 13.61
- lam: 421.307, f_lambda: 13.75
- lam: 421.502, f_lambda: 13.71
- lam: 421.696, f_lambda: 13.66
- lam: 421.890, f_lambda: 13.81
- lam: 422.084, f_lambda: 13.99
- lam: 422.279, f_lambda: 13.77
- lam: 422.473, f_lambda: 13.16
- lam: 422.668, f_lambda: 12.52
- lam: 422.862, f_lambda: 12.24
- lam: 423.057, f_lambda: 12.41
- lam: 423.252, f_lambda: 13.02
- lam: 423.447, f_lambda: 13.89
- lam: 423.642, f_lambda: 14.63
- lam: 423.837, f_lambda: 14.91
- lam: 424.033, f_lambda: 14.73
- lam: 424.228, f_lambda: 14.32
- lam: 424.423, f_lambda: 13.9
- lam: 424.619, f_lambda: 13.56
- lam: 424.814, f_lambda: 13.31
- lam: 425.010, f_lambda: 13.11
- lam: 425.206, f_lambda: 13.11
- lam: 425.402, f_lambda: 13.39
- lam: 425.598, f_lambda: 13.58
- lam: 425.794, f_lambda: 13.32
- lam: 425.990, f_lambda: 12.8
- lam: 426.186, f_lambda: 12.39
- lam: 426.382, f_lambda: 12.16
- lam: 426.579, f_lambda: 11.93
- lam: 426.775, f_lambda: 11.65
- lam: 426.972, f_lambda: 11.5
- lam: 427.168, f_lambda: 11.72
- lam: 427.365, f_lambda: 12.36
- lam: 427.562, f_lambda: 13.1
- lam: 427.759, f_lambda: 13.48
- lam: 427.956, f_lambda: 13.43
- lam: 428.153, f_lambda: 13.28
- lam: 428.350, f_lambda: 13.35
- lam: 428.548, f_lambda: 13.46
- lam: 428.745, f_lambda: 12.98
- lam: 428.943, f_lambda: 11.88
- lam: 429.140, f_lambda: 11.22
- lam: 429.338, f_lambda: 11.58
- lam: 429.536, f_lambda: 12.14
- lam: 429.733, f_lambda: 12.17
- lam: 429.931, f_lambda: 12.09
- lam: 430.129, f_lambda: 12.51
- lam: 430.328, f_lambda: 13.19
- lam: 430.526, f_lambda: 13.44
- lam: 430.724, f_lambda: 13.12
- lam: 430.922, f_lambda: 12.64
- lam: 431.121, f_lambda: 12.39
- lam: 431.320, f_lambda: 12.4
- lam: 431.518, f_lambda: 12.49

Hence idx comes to -0.30 nm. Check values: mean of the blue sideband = 13.3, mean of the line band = 14.4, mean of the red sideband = 13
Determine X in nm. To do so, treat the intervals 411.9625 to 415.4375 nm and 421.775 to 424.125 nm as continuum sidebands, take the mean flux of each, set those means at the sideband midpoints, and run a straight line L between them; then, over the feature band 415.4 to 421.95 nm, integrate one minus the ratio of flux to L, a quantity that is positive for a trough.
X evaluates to 0.27 nm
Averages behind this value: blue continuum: 13.2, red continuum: 13.6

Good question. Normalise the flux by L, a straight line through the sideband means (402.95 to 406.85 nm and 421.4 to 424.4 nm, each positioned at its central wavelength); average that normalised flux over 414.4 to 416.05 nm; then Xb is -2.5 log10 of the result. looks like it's 0.03 mag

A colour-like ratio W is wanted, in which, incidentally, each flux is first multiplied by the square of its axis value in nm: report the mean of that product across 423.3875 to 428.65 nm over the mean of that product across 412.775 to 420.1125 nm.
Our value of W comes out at 1.08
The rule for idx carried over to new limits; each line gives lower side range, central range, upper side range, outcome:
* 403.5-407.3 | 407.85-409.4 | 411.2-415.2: -0.12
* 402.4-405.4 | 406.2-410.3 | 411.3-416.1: -0.25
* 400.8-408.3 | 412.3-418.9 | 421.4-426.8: 0.14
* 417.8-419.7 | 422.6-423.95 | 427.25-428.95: -0.06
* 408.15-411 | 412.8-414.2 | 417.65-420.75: 0.08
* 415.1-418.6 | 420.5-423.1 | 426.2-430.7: -0.13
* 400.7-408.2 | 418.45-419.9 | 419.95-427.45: 0.07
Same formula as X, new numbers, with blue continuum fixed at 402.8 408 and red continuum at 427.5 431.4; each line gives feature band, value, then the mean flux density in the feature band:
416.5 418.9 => 0.06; 12.6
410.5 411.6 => -0.12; 14.5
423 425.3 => -0.18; 13.8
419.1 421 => 0.03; 12.6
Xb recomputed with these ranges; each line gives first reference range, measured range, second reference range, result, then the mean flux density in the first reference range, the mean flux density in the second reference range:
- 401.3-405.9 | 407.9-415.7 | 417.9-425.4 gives -0.06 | 12.9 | 13.2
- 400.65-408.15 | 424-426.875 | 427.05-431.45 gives -0.04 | 12.9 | 12.6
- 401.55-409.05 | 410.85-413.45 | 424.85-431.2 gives -0.07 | 13.2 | 12.6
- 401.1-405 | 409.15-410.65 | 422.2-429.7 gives -0.13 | 12.9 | 13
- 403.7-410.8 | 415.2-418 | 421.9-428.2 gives 0.05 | 13.6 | 13.2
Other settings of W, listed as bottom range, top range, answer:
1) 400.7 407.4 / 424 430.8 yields 1.12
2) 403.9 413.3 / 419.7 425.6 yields 1.05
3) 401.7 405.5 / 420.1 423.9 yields 1.13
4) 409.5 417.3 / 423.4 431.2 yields 1.02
